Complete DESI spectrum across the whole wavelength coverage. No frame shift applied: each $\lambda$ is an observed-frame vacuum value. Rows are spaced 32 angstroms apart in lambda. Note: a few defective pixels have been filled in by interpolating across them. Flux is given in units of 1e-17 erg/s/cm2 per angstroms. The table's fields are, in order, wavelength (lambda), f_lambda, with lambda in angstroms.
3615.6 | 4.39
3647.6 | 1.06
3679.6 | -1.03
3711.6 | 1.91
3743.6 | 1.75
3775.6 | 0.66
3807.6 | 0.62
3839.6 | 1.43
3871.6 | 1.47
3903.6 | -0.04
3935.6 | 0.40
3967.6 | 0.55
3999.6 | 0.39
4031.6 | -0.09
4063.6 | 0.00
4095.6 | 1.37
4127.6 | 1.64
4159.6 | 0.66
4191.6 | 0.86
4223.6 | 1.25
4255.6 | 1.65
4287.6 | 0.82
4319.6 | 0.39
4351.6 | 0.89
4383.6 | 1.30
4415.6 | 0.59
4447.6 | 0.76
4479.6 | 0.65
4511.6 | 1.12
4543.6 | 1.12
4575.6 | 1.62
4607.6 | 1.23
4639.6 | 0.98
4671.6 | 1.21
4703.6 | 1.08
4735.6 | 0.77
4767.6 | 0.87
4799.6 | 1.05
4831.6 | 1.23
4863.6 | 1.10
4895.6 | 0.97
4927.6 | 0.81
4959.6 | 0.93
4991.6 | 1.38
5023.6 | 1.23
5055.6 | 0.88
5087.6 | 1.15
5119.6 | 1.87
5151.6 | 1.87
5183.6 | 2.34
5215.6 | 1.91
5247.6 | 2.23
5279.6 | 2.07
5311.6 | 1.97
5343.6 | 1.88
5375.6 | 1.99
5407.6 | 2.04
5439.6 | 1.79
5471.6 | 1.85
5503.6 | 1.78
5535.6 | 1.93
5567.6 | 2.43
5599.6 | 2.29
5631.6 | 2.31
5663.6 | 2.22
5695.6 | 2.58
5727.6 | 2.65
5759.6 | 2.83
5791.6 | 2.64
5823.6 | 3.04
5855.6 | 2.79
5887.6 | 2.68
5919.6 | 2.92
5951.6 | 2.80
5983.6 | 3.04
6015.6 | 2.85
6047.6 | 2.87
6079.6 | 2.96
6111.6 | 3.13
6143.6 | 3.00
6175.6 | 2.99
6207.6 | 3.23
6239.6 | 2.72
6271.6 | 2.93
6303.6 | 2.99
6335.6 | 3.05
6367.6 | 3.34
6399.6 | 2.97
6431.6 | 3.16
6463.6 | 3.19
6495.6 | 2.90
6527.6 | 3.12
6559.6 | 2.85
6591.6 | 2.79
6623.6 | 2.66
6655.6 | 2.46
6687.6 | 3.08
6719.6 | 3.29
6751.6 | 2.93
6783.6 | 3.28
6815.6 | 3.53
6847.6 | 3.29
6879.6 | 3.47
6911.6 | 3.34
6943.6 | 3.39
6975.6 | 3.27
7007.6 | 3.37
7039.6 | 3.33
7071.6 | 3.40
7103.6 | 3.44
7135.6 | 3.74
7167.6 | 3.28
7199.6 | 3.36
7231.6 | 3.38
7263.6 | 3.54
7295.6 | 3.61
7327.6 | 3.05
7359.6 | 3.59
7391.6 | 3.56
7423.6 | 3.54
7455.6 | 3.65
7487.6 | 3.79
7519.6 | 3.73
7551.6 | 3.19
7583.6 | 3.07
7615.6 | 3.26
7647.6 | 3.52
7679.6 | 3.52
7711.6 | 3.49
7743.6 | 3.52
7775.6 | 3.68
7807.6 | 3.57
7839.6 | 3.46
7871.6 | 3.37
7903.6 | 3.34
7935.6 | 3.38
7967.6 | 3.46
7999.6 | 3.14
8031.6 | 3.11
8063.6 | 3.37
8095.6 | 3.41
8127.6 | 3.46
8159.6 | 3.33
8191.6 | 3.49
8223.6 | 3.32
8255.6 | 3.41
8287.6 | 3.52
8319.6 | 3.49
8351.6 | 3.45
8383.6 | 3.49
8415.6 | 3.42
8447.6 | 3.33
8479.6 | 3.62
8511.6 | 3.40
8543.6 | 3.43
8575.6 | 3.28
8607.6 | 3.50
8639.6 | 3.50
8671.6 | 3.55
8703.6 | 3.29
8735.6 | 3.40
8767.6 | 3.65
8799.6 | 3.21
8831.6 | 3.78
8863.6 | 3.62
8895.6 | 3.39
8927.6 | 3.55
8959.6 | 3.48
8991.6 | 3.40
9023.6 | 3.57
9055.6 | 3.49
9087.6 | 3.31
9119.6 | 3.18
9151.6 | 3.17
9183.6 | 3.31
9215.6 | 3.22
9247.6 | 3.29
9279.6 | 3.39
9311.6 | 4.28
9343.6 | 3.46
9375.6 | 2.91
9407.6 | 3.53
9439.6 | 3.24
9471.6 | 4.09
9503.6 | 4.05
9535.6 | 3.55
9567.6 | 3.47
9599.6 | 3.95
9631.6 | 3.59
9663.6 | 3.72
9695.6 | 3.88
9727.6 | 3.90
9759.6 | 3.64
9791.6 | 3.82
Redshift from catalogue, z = 0.28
